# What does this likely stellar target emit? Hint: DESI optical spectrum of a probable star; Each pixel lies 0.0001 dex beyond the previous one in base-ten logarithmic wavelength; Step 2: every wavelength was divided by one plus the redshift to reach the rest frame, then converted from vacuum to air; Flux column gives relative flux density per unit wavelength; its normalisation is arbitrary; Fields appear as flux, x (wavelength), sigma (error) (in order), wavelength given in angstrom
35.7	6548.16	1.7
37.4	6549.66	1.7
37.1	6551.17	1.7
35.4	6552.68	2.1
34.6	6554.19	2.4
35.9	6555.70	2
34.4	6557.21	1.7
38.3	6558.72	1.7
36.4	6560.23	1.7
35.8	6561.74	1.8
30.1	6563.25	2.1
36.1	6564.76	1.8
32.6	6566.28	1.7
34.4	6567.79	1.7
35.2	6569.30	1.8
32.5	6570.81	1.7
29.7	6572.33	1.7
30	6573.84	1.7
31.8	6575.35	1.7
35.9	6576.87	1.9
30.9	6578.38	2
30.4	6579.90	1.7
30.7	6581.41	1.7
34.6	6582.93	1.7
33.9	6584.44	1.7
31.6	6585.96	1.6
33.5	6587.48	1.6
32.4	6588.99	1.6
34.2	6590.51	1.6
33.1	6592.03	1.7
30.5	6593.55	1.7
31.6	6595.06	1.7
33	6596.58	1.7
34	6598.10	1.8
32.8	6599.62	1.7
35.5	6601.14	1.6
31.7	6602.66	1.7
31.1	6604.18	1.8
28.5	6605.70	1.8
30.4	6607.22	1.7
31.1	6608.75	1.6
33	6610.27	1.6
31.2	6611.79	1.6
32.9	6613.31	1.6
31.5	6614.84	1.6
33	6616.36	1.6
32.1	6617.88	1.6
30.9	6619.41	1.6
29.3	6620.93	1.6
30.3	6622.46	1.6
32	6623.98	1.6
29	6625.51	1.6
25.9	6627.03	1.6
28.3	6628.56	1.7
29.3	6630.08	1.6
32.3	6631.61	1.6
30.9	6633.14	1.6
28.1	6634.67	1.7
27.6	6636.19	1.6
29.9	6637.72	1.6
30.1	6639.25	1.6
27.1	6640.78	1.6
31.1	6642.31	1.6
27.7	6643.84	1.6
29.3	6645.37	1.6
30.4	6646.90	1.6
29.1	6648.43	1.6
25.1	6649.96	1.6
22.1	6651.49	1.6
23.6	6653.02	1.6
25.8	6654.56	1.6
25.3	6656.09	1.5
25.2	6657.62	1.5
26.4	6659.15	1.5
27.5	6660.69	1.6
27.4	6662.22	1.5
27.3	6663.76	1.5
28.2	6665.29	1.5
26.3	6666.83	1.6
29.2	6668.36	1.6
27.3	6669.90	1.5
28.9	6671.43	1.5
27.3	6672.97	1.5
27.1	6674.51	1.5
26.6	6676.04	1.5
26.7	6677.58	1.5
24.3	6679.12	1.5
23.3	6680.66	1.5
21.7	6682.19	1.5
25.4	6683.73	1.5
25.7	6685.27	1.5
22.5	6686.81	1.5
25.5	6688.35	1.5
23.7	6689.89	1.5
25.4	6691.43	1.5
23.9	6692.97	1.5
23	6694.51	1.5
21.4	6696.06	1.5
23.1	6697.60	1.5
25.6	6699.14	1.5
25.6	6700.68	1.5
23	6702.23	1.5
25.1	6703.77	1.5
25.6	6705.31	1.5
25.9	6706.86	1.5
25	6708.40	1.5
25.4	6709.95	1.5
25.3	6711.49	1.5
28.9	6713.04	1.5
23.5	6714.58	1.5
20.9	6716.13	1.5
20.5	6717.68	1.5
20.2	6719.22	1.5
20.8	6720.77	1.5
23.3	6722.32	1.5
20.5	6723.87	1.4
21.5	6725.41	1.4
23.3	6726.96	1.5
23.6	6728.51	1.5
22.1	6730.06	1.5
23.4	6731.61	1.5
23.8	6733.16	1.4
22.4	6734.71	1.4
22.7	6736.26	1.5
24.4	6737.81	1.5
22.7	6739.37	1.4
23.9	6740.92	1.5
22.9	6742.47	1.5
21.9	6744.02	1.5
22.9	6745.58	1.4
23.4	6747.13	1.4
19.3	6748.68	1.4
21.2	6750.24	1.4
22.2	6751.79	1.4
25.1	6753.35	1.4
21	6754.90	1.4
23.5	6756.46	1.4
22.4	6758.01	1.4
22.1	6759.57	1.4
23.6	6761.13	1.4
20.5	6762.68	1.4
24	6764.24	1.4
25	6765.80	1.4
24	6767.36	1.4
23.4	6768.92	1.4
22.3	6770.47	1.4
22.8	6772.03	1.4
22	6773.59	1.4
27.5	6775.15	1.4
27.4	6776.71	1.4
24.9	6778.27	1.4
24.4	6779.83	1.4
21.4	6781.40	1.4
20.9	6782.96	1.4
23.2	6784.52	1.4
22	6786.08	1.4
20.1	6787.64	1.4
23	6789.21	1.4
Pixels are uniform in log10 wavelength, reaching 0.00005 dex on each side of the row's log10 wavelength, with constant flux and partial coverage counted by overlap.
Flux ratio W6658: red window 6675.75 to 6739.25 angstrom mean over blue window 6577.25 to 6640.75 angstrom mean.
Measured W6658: 0.8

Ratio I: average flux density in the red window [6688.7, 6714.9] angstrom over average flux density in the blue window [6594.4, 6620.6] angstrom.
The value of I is 0.77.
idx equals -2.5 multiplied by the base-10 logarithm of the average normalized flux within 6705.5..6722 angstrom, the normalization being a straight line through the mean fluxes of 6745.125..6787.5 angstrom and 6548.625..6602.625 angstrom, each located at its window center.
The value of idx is 0.10 mag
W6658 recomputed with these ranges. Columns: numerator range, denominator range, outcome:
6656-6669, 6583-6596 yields 0.83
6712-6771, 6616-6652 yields 0.78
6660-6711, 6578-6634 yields 0.81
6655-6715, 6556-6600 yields 0.77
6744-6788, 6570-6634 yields 0.73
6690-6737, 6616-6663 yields 0.83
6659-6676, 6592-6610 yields 0.86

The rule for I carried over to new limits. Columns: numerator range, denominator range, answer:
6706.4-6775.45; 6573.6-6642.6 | 0.74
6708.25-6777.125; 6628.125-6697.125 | 0.86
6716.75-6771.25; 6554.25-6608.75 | 0.68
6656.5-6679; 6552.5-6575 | 0.80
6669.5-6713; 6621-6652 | 0.87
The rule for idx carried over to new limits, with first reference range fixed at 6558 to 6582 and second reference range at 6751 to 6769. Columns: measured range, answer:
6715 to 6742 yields 0.108 mag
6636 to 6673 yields 0.049 mag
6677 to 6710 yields 0.095 mag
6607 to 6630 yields -0.003 mag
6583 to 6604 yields -0.033 mag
